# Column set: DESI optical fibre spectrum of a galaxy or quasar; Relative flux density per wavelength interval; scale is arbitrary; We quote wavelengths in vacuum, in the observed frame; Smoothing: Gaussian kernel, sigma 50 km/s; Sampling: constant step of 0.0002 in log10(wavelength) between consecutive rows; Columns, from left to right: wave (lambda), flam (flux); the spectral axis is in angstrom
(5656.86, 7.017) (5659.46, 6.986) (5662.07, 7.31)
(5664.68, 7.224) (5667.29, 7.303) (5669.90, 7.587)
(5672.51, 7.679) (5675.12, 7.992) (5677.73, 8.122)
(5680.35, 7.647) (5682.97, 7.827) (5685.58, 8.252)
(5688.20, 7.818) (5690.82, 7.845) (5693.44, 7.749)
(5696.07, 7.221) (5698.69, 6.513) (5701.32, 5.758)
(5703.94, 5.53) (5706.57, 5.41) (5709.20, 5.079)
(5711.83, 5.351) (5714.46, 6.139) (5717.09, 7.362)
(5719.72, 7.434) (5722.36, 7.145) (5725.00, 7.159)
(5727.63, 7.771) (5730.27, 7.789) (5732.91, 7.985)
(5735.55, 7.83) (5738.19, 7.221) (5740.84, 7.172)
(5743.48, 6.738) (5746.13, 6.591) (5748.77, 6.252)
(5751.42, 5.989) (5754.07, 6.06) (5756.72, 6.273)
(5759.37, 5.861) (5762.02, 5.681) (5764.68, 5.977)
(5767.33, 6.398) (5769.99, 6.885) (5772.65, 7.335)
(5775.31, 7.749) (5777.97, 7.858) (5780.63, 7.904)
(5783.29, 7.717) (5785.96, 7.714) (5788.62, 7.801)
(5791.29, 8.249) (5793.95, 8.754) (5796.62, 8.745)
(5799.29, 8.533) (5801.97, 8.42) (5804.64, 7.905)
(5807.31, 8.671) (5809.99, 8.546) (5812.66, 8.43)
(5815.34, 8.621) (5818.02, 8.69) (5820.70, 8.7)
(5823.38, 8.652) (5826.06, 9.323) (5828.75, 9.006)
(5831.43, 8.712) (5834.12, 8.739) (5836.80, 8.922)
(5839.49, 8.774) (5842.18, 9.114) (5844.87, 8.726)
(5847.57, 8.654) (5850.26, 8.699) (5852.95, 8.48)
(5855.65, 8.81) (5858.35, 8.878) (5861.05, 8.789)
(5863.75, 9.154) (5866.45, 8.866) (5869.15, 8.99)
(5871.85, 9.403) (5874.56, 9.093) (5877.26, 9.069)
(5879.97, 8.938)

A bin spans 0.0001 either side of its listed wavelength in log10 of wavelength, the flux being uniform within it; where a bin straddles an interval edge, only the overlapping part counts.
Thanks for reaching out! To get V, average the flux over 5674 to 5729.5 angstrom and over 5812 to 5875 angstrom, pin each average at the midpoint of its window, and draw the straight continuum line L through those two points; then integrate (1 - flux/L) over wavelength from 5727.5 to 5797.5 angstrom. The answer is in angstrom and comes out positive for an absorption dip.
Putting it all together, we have 5.6 angstrom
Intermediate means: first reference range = 7.01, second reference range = 8.84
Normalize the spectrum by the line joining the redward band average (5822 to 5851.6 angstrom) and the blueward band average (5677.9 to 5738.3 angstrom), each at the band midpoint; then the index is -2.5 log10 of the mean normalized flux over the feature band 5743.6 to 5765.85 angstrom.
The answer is 0.25 mag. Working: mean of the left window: 7.05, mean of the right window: 8.85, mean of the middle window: 6.12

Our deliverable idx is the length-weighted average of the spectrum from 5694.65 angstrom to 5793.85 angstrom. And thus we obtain 6.86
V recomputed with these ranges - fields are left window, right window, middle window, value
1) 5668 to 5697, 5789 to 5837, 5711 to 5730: 2.5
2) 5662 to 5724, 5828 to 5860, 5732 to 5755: 2.3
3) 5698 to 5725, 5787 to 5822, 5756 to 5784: 2.8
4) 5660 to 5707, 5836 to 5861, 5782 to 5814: 0.1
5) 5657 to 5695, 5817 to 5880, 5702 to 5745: 6.4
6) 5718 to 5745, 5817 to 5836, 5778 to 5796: 0.5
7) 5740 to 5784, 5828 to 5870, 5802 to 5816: -1.0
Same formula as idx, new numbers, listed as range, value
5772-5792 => 7.79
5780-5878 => 8.66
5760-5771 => 6.19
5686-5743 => 6.94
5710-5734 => 7.08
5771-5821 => 8.21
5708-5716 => 5.58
